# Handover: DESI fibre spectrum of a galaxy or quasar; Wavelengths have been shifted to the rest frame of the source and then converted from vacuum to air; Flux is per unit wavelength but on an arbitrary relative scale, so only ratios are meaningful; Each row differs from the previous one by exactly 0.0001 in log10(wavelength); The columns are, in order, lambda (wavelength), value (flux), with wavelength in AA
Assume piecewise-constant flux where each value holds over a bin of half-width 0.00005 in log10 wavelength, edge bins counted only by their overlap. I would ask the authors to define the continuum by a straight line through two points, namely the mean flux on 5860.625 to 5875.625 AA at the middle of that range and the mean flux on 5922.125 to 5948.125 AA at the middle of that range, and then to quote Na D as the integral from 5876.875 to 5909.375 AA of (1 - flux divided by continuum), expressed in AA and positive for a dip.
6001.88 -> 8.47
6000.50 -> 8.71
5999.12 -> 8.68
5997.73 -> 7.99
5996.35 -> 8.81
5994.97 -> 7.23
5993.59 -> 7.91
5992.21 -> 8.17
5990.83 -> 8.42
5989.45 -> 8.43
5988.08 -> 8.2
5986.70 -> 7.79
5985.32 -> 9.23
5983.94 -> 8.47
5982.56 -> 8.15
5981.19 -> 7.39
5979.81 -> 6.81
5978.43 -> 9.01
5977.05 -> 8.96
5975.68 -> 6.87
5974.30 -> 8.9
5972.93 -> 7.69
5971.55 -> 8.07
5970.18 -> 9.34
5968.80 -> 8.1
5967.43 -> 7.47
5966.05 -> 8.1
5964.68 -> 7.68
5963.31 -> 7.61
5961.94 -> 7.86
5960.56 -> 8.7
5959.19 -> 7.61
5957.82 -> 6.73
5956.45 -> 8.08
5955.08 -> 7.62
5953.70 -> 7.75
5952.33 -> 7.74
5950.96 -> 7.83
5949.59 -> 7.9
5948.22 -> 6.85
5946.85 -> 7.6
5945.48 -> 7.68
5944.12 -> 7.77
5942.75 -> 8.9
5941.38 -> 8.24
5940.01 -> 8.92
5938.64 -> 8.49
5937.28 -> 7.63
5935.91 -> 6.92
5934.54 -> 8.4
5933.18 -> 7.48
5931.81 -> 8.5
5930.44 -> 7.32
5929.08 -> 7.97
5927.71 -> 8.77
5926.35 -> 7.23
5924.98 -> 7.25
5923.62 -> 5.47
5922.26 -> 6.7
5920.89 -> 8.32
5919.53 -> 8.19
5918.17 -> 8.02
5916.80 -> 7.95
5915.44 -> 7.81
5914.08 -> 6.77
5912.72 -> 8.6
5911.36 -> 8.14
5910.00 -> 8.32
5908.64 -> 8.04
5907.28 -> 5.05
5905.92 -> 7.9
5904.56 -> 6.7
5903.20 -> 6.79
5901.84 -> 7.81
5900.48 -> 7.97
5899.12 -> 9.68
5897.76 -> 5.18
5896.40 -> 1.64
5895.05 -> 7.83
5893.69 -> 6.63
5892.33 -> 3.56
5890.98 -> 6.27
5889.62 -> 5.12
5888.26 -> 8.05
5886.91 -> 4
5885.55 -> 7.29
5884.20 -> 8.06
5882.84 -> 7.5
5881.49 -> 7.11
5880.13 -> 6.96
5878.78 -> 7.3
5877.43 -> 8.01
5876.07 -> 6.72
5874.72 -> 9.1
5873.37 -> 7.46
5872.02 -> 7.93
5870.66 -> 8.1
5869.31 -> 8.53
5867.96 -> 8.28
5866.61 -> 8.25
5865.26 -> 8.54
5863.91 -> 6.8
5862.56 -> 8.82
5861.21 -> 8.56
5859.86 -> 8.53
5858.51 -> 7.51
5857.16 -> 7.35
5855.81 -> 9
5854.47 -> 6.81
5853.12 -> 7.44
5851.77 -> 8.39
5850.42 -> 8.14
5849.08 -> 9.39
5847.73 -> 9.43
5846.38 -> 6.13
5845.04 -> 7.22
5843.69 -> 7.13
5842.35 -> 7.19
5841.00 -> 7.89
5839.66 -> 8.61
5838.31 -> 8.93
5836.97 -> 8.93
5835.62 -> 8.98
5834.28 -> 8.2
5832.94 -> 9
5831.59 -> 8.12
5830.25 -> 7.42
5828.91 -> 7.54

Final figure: 5.4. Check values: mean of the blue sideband 8.19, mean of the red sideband 7.75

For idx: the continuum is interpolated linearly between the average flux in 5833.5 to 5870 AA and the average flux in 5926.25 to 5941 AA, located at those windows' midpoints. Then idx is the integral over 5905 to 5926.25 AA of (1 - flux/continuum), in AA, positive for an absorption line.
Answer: 1.4 AA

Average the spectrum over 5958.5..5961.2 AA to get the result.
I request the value 8.16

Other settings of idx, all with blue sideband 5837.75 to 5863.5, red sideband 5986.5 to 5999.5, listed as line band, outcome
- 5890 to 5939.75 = 5.0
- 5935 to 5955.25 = 0.6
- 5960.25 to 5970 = 0.2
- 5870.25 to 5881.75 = 0.6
